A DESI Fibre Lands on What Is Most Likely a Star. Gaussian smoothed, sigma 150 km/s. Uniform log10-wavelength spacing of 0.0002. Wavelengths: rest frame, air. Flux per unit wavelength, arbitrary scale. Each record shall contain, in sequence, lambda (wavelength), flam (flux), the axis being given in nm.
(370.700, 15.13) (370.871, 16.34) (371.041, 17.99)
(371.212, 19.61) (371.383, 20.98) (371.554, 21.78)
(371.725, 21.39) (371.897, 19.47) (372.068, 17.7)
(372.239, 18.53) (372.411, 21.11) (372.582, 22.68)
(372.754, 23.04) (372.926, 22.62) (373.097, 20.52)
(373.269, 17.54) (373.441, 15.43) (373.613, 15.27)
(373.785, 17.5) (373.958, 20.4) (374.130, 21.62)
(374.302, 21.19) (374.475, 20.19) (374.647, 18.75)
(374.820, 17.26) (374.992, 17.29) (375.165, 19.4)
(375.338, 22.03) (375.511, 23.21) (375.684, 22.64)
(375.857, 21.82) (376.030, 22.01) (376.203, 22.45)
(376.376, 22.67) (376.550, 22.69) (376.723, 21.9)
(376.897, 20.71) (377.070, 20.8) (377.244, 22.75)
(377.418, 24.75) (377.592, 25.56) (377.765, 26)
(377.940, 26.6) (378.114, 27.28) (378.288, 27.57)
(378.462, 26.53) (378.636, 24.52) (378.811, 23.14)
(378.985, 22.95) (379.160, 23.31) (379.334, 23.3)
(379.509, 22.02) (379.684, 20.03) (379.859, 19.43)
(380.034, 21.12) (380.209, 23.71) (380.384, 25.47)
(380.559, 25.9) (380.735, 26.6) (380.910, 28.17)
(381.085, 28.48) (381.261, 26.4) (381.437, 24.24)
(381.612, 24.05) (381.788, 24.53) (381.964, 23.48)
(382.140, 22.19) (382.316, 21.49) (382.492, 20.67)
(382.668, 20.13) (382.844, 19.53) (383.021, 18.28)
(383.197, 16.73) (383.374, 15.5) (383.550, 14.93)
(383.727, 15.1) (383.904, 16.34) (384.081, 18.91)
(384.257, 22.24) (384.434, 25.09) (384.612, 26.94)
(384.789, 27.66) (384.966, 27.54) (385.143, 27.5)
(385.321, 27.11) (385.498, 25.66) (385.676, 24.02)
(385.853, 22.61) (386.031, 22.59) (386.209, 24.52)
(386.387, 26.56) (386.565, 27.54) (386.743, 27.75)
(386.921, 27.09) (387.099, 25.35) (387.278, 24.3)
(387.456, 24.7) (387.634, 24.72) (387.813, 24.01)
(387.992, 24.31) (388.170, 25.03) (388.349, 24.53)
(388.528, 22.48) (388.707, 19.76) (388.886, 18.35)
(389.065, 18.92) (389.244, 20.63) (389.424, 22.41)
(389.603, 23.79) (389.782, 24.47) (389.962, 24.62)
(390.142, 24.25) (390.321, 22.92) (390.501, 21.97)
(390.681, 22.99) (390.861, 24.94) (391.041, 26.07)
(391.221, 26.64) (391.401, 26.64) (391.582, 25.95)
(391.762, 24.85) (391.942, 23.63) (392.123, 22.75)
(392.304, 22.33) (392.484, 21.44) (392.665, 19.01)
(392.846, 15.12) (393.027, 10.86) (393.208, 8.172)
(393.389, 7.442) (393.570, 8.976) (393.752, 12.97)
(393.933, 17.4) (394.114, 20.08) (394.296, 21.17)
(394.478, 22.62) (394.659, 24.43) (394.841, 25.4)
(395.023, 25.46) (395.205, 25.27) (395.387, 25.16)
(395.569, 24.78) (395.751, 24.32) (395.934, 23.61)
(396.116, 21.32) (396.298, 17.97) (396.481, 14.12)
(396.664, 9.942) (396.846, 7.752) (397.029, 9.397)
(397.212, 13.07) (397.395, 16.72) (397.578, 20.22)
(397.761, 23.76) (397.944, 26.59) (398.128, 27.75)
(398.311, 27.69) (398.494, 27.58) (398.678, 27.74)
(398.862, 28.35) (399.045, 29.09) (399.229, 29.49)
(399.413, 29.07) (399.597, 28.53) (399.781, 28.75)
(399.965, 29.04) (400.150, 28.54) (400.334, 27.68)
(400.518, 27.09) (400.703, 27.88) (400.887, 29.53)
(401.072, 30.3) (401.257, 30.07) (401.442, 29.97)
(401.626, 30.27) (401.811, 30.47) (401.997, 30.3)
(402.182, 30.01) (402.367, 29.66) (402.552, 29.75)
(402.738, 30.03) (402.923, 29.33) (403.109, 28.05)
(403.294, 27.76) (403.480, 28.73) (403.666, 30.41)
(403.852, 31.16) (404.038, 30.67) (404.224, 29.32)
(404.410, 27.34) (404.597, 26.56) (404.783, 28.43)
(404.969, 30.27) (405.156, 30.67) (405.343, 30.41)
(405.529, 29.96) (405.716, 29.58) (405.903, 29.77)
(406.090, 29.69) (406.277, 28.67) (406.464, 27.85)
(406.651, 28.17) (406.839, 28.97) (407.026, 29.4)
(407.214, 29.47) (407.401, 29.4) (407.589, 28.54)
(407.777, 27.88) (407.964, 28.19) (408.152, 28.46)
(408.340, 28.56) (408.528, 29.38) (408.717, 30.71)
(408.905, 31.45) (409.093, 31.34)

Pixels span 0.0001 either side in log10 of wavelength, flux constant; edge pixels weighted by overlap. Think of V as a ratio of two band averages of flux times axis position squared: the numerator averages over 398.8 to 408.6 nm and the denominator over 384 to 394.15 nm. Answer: 1.40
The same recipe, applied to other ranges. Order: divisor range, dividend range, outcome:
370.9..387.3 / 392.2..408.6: 1.26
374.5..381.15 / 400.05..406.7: 1.44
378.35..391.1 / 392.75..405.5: 1.14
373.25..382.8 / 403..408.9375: 1.49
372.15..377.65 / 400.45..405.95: 1.64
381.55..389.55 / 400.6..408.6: 1.42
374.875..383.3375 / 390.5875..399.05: 0.98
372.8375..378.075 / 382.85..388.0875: 1.16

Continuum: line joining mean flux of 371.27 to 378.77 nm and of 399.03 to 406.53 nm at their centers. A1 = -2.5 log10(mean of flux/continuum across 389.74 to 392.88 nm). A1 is 0.11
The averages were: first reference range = 21.6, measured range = 23.5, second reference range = 29.3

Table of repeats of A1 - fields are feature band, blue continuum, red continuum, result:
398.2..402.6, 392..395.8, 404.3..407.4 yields -0.180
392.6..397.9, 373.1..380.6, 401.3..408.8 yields 0.438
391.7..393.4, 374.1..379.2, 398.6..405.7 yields 0.435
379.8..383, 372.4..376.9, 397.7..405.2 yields -0.046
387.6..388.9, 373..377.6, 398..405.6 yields 0.076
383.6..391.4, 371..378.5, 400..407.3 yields 0.045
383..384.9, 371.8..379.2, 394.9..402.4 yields 0.149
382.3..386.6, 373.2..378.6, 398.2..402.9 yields 0.101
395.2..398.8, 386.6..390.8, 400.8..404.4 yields 0.299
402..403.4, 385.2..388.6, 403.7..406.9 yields -0.023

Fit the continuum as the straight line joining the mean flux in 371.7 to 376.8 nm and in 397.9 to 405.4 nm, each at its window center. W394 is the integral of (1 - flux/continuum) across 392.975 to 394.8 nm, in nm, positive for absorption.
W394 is 0.74 nm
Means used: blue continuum 20.3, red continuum 29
